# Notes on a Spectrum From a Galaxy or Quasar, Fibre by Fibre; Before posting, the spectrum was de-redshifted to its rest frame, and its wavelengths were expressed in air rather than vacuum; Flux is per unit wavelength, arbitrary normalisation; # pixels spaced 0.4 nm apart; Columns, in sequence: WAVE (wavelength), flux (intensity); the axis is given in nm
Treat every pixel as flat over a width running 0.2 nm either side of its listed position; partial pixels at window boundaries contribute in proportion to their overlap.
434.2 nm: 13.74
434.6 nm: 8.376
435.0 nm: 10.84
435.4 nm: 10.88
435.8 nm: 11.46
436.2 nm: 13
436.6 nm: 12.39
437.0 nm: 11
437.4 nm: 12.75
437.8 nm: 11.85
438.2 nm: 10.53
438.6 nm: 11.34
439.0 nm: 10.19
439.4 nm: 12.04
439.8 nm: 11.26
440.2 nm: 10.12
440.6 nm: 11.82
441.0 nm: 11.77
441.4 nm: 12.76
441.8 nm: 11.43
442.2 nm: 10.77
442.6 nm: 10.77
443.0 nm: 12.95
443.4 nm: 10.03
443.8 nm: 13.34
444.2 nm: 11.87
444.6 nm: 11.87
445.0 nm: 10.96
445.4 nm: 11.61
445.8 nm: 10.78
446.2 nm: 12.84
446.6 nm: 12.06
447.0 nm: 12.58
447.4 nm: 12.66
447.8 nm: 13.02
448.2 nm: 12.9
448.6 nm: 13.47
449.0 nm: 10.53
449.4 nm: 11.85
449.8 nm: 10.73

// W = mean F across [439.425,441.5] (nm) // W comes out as 11.5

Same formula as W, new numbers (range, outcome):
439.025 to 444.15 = 11.5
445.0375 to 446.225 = 11.5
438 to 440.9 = 11.1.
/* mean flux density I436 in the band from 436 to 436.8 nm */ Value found 12.7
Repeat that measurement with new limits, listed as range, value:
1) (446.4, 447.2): 12.3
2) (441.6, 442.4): 11.1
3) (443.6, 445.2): 12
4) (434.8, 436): 11.1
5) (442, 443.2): 11.5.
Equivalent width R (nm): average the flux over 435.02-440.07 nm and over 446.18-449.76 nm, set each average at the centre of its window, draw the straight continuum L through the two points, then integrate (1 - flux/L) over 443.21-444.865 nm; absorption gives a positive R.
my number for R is 0.04 nm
